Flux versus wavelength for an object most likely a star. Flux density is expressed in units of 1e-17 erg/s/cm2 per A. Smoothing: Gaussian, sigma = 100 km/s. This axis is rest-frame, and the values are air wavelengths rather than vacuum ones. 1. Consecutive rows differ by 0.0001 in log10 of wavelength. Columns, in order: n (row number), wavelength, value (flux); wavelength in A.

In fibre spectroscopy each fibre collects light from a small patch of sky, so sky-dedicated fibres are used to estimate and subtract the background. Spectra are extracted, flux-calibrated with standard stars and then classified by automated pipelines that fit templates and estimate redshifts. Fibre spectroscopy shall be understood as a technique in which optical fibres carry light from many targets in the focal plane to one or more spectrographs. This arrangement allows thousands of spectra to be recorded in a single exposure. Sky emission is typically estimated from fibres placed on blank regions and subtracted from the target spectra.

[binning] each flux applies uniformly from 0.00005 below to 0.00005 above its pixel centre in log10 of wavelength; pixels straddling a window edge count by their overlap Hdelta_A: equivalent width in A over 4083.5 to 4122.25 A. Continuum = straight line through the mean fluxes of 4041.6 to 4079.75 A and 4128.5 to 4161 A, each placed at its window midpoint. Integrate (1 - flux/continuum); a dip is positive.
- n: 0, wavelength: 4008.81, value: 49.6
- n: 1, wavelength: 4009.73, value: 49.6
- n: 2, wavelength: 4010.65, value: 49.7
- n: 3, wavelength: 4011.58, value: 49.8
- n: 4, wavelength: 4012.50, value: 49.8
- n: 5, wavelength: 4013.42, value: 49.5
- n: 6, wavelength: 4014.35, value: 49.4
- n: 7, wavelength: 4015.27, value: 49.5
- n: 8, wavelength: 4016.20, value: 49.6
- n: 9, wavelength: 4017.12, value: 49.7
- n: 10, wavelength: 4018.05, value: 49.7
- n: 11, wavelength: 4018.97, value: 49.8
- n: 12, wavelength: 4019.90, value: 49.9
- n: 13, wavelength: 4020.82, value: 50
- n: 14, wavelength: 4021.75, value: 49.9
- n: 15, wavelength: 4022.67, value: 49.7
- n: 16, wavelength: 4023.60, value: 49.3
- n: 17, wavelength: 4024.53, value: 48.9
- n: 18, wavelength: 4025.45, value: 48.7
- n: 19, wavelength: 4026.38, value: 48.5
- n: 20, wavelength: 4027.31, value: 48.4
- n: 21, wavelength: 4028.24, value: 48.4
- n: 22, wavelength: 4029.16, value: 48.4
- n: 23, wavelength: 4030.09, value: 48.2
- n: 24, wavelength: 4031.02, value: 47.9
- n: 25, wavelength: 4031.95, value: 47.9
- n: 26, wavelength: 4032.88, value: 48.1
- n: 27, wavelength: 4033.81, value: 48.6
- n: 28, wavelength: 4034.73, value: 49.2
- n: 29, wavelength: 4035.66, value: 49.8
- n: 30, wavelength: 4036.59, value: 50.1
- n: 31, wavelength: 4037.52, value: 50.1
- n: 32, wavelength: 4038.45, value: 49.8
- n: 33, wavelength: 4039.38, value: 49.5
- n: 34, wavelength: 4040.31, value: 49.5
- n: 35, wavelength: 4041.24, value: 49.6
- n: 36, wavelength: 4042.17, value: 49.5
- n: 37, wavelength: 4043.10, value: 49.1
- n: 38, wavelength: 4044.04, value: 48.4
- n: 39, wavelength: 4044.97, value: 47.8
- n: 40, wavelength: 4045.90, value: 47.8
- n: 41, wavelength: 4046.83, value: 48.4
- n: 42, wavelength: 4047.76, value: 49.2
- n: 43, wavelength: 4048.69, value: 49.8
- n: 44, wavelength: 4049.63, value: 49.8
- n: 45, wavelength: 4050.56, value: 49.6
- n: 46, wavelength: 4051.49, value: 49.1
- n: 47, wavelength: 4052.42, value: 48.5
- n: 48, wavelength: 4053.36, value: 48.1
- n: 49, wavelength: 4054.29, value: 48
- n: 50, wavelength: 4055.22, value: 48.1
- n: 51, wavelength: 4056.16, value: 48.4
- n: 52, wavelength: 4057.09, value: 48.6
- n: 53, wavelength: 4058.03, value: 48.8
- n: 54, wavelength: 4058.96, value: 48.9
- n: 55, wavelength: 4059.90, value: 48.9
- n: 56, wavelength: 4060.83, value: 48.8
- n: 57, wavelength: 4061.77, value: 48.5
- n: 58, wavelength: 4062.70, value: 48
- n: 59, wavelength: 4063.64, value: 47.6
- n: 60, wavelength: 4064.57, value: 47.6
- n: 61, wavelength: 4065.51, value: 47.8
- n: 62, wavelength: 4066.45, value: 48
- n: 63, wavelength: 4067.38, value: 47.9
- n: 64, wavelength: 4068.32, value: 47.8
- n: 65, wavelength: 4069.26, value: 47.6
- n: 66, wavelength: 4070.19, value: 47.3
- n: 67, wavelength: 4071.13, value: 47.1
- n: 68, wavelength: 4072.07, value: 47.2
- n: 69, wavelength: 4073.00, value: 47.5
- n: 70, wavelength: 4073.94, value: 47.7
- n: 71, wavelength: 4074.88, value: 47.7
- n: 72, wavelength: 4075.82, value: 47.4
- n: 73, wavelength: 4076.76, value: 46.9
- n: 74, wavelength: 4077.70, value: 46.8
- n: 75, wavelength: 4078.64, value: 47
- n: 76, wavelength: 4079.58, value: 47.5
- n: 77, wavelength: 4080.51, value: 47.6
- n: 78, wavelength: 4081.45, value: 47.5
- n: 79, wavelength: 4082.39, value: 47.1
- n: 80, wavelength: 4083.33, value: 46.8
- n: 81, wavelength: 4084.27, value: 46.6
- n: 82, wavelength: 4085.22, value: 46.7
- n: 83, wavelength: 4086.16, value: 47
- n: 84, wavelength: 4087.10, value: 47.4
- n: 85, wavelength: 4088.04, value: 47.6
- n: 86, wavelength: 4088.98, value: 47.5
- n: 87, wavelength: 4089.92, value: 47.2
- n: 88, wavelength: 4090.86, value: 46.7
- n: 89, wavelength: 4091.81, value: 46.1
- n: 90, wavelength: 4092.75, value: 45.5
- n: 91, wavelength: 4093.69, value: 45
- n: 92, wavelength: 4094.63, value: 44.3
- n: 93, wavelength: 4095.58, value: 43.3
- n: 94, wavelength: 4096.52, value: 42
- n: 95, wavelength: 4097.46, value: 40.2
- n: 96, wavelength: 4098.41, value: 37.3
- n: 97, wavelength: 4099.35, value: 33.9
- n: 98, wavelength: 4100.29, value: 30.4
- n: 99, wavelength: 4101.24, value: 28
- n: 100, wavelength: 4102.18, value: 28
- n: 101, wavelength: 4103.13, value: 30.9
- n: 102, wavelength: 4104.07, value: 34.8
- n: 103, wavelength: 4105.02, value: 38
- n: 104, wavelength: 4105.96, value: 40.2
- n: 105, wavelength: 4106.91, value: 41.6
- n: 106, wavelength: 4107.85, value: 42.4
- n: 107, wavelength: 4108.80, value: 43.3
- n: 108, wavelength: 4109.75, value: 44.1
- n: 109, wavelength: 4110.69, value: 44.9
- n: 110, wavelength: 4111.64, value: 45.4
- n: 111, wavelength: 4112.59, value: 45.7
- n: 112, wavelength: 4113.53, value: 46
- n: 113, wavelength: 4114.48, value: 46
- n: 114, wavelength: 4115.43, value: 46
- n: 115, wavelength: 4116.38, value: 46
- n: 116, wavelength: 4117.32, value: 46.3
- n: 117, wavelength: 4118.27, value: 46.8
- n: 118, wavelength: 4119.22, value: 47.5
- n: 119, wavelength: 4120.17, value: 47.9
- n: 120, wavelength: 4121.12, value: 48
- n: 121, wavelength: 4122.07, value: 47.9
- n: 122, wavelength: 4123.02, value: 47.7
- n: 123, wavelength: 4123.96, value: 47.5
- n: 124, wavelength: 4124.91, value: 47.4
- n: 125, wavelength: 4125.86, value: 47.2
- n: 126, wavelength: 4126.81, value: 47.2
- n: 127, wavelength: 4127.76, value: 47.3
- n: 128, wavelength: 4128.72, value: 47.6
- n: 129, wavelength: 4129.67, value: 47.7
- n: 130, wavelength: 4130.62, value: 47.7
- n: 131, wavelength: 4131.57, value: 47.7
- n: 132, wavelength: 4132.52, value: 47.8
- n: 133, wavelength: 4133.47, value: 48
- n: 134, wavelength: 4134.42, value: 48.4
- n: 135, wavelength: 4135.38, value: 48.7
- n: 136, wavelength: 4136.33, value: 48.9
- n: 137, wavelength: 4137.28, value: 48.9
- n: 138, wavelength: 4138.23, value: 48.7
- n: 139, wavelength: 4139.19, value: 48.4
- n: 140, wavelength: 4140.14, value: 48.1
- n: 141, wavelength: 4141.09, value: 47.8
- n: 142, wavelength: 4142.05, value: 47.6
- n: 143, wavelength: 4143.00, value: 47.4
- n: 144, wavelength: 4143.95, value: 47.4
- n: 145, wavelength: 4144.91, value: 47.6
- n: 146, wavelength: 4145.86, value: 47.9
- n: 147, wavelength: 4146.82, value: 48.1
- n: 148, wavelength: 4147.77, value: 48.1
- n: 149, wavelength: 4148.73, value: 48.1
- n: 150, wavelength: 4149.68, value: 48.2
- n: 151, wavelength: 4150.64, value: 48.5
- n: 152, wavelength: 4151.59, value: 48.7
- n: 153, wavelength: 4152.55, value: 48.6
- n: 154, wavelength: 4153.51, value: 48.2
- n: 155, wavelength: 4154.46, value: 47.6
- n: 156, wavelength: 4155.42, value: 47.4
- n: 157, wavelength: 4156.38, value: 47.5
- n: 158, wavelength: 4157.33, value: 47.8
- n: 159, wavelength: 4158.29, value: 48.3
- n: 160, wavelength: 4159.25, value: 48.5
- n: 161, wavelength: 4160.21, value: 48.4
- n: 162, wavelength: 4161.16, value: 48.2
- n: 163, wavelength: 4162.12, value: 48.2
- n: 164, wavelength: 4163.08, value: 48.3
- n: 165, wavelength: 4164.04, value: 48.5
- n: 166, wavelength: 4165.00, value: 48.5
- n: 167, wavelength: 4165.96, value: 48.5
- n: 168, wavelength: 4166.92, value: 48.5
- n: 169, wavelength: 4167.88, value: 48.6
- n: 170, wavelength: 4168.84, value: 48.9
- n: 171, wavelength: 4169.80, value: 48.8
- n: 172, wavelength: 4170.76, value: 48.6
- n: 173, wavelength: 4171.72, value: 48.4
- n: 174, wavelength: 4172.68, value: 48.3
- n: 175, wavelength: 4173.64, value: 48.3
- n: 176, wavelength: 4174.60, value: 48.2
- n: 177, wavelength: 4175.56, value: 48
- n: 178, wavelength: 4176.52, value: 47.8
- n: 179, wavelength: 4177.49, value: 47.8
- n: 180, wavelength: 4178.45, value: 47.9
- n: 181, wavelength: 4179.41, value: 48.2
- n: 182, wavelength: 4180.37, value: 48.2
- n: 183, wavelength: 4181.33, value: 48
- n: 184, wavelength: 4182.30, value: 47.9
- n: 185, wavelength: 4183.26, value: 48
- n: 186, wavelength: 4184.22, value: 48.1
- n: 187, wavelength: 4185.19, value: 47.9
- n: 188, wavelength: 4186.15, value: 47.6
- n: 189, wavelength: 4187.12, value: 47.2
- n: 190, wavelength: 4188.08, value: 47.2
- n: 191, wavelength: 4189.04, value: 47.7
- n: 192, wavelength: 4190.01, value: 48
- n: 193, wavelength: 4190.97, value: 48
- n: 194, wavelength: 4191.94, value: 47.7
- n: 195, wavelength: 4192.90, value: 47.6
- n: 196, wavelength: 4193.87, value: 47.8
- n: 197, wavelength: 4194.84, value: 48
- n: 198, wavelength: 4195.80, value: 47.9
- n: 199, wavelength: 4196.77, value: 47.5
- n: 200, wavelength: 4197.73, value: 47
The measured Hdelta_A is 4.2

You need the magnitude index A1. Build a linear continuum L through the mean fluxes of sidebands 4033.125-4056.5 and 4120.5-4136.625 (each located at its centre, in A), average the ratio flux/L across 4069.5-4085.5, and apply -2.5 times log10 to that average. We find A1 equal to 0.03 mag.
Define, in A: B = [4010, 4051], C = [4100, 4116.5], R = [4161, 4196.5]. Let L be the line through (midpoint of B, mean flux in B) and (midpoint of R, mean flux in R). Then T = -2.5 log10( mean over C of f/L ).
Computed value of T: 0.21 mag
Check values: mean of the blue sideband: 49.2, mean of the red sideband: 48.1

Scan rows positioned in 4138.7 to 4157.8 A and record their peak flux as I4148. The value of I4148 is 48.7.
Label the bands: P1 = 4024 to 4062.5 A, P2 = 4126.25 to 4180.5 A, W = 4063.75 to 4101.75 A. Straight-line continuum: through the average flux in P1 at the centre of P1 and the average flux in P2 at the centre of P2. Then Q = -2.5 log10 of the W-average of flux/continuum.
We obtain 0.08 mag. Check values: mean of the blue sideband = 48.8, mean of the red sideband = 48.1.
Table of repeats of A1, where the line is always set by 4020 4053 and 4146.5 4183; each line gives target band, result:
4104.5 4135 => 0.057 mag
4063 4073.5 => 0.028 mag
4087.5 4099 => 0.102 mag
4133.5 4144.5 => 0.005 mag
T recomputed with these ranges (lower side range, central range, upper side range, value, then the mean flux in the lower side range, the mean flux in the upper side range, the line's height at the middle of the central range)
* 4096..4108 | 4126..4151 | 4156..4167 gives -0.108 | 35.9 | 48.3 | 43.5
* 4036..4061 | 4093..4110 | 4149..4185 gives 0.262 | 49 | 48.2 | 48.6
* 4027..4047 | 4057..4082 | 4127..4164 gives 0.019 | 48.9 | 48.1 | 48.6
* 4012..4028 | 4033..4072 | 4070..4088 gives -0.010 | 49.4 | 47.2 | 48.2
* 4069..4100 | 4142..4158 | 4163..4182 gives -0.007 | 45.7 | 48.3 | 47.6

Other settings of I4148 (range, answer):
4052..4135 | 48.9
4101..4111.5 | 44.9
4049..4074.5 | 49.8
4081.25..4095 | 47.6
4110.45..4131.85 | 48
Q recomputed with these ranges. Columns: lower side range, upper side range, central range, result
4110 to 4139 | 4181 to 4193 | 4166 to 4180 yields -0.02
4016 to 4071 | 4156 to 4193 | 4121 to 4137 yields 0.01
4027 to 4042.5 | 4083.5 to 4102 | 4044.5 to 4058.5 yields -0.03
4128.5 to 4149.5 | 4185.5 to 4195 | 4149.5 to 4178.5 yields -0.01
